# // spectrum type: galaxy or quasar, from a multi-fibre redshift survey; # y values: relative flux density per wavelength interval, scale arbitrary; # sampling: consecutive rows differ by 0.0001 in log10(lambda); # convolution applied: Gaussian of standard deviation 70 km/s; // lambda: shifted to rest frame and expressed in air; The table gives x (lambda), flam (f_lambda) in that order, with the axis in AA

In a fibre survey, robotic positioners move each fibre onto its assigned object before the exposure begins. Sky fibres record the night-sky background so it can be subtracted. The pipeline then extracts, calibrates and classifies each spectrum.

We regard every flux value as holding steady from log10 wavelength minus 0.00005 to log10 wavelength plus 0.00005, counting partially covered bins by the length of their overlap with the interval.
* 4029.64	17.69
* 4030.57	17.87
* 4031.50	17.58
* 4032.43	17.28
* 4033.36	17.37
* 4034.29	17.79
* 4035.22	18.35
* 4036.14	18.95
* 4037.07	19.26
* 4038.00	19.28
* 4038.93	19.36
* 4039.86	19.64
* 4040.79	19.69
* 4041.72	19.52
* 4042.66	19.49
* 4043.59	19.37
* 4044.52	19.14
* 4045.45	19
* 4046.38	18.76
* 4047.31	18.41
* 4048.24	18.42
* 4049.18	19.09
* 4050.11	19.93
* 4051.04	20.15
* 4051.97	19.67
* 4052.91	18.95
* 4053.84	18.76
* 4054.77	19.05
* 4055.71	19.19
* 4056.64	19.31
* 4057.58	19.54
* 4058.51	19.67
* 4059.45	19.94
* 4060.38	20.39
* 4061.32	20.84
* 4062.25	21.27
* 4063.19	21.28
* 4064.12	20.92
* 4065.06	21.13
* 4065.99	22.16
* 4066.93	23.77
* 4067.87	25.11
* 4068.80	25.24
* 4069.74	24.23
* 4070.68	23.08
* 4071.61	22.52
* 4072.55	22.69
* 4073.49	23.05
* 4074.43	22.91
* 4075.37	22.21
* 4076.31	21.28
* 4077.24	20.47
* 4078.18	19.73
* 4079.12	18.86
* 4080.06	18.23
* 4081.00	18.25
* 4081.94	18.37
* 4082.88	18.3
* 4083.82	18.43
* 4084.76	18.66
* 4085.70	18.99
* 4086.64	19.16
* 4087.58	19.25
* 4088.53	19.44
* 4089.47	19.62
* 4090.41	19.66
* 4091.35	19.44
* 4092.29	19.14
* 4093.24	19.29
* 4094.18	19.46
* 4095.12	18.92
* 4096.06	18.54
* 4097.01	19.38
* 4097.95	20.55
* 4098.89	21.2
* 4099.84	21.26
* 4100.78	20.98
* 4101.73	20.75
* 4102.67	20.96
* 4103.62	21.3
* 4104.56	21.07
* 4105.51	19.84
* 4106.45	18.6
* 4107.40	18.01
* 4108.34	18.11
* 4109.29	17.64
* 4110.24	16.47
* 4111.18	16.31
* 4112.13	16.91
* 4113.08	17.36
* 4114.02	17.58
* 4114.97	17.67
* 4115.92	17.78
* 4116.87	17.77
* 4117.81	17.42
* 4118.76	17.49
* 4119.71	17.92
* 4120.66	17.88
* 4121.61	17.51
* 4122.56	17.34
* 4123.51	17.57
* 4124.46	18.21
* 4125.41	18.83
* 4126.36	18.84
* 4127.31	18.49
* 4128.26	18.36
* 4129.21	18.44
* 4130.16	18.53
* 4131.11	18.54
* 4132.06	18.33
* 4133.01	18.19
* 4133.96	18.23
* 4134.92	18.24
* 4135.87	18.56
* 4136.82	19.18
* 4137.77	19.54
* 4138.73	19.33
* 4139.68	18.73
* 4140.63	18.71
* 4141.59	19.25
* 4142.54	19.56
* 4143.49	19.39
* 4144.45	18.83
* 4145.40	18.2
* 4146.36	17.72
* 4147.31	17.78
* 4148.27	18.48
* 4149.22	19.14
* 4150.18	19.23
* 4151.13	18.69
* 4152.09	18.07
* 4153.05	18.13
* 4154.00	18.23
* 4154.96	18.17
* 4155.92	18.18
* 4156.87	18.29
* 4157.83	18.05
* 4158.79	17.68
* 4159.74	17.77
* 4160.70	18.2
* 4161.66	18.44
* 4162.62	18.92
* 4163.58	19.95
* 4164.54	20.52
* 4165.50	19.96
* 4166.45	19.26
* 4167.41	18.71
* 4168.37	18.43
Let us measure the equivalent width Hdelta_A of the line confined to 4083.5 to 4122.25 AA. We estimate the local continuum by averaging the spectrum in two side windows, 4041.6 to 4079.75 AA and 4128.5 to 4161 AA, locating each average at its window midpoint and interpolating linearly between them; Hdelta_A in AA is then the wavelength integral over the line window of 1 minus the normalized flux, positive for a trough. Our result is 1.5 AA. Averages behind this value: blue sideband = 20.7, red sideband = 18.5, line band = 18.9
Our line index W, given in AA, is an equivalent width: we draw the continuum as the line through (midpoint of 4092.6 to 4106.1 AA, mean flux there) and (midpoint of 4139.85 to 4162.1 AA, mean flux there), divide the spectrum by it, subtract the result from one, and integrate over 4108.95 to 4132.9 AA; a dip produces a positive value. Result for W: 2.0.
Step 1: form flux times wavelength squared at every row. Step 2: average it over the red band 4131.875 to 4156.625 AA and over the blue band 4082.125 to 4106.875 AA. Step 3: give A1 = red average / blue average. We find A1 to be 0.97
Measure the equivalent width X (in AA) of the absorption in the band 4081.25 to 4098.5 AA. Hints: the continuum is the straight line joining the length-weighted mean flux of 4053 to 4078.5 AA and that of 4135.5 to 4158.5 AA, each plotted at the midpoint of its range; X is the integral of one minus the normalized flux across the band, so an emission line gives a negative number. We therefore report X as 1.23 AA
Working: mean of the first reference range 21.5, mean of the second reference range 18.6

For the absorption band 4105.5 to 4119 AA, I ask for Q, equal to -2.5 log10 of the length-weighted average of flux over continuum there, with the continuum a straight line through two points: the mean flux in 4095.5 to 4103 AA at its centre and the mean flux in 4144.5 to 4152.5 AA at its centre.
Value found 0.134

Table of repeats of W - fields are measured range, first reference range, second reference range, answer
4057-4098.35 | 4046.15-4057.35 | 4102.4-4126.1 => -4.0 AA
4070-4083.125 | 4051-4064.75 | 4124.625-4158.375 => -0.8 AA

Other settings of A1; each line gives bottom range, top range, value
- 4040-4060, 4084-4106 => 1.05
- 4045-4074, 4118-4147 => 0.92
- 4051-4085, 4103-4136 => 0.90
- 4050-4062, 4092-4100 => 1.02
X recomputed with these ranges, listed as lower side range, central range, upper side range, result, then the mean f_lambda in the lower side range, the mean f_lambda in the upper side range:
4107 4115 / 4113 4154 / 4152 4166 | -1.01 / 17.3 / 18.6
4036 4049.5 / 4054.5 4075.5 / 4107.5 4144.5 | -3.17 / 19.2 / 18.2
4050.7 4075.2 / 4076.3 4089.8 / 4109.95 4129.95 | 0.69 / 21.4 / 17.7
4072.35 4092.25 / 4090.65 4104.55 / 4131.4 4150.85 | -0.42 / 19.8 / 18.7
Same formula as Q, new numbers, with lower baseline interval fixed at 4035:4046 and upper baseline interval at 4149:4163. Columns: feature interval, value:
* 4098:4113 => -0.030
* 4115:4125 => 0.056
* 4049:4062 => -0.028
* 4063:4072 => -0.205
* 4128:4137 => 0.004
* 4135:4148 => -0.021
